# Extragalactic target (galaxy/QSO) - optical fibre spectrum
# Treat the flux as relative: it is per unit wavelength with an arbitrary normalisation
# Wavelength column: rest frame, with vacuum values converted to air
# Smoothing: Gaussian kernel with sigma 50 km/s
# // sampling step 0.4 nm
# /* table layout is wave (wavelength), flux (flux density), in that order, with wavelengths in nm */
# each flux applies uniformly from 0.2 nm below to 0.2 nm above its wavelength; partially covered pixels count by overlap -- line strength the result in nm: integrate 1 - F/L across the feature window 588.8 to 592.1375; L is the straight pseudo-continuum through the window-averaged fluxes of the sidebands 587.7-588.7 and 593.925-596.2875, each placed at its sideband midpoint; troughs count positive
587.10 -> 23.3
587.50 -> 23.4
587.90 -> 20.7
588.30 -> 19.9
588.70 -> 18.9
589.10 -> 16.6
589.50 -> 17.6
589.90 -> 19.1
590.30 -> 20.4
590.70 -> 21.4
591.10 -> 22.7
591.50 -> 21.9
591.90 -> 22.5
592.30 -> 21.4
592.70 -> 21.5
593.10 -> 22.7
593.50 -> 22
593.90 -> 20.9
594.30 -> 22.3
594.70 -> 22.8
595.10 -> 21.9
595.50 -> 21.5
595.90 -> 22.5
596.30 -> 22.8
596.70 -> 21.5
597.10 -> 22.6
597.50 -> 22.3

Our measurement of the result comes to 0.08 nm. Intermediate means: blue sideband 20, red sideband 22.2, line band 20.2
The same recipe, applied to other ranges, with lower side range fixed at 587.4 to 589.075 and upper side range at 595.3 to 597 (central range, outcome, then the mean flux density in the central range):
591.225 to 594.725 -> -0.11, 22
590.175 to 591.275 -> -0.04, 21.5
